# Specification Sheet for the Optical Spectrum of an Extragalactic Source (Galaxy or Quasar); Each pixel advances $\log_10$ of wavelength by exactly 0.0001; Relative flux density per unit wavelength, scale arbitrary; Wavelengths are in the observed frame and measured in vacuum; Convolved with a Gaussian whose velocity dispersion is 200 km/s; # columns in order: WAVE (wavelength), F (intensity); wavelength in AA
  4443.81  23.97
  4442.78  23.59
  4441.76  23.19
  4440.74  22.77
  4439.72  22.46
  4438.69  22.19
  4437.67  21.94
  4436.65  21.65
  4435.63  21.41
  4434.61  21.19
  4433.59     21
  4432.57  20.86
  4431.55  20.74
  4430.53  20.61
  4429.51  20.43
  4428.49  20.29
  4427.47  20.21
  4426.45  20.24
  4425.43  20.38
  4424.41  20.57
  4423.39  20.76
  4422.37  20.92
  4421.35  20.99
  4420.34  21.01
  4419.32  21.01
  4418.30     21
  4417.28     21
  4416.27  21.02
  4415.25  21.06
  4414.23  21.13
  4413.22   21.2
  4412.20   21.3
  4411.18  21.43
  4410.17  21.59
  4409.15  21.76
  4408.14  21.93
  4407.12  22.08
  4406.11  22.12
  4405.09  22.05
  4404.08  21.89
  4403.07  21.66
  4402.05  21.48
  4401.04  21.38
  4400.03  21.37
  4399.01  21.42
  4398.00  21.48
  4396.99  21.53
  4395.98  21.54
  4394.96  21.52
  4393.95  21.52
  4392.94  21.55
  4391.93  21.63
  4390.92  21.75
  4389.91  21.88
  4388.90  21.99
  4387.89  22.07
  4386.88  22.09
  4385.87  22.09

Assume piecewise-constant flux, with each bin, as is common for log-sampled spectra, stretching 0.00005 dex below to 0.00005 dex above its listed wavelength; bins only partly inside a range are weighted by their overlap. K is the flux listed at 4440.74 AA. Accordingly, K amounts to 22.77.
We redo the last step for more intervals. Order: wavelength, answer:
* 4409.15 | 21.76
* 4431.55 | 20.74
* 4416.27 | 21.02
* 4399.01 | 21.42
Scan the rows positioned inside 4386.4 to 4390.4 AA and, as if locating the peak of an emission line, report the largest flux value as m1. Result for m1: 22.09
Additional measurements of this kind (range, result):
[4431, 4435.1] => 21.19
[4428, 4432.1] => 20.74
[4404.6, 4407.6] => 22.12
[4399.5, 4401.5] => 21.38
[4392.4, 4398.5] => 21.55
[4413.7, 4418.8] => 21.13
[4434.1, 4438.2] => 21.94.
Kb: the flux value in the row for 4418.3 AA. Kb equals 21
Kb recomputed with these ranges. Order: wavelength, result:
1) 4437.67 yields 21.94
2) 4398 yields 21.48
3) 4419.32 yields 21.01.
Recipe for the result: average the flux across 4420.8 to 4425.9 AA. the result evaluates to 20.7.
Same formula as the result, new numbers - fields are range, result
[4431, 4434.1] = 20.9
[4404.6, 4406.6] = 22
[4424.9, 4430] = 20.3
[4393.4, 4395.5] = 21.5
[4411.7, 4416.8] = 21.2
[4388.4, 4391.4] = 21.9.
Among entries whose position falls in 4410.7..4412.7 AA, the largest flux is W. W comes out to 21.43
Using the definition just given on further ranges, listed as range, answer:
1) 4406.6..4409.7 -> 22.08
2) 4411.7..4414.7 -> 21.3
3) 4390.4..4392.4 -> 21.75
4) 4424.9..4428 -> 20.38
